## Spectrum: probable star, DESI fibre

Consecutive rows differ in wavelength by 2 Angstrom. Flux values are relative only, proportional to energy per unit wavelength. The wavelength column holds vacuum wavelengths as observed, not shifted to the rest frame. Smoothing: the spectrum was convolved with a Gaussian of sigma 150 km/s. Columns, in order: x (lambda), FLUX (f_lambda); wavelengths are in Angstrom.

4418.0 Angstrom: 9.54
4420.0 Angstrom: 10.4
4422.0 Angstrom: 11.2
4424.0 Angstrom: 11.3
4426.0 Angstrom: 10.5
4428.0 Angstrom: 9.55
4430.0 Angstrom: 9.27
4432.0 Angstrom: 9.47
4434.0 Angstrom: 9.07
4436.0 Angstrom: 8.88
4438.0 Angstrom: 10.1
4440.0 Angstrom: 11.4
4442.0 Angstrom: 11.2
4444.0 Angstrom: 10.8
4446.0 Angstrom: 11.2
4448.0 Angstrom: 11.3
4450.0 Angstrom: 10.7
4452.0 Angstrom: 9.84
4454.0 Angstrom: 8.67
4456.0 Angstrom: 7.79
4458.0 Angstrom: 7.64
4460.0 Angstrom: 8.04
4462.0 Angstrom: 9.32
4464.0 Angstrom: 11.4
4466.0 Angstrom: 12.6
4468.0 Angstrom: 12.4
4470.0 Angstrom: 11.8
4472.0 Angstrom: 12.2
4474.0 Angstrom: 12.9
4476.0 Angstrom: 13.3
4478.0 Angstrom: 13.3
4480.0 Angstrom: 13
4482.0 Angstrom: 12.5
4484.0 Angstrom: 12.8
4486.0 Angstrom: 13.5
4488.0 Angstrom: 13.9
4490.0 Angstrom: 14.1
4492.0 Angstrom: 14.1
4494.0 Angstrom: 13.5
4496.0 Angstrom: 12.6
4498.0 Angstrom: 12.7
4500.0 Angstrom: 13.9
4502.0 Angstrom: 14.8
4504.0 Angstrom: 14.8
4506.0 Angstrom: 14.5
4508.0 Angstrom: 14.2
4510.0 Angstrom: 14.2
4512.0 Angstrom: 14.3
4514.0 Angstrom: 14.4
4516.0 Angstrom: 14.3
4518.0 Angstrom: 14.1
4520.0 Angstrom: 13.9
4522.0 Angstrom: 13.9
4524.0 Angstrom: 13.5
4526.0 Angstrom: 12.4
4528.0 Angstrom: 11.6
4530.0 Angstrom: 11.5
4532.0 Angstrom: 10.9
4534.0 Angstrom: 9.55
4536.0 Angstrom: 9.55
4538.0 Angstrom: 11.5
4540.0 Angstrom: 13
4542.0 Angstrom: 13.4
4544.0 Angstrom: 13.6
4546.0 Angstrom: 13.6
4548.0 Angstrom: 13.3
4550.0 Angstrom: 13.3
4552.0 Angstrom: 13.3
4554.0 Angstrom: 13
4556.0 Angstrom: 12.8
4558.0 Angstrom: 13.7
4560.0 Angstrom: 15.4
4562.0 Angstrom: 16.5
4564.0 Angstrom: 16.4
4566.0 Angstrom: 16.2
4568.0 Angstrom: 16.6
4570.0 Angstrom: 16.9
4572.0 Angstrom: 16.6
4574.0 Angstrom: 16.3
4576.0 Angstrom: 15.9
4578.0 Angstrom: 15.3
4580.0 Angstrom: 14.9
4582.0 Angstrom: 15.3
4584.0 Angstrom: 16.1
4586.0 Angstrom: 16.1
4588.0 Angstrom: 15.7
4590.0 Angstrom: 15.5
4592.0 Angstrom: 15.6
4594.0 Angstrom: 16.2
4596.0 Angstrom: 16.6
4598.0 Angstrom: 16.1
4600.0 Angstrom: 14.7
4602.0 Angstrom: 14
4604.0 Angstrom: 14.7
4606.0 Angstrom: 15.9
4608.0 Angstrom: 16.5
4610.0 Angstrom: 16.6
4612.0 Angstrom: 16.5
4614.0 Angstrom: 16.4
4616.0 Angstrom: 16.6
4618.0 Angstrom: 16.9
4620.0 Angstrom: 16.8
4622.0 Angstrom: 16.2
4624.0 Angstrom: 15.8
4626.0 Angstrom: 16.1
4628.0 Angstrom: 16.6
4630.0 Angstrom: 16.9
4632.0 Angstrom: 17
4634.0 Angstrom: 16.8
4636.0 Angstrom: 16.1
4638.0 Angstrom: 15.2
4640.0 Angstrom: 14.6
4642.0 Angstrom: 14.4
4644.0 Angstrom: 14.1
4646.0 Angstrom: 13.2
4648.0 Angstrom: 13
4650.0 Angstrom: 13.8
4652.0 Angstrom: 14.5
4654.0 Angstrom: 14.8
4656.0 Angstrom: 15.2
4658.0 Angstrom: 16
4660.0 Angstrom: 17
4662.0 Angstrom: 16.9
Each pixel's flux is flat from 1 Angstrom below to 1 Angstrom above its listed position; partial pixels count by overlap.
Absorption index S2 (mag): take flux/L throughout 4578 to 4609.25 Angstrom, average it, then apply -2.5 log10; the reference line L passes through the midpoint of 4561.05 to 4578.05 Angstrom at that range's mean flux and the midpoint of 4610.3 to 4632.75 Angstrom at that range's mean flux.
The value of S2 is 0.06 mag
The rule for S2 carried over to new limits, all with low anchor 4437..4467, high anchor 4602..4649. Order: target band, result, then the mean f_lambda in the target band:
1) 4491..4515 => -0.19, 14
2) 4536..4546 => 0.03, 12.6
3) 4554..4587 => -0.12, 15.6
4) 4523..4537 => 0.12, 11.3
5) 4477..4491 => -0.19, 13.3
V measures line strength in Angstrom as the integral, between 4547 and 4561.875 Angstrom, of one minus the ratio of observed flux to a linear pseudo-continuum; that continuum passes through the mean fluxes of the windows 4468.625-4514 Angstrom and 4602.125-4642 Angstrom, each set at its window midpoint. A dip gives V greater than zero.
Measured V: 1.1 Angstrom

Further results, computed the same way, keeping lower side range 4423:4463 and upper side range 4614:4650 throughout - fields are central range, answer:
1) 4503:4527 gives -4.1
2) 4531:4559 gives 1.1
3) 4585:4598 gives -1.4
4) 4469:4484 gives -2.6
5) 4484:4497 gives -2.6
